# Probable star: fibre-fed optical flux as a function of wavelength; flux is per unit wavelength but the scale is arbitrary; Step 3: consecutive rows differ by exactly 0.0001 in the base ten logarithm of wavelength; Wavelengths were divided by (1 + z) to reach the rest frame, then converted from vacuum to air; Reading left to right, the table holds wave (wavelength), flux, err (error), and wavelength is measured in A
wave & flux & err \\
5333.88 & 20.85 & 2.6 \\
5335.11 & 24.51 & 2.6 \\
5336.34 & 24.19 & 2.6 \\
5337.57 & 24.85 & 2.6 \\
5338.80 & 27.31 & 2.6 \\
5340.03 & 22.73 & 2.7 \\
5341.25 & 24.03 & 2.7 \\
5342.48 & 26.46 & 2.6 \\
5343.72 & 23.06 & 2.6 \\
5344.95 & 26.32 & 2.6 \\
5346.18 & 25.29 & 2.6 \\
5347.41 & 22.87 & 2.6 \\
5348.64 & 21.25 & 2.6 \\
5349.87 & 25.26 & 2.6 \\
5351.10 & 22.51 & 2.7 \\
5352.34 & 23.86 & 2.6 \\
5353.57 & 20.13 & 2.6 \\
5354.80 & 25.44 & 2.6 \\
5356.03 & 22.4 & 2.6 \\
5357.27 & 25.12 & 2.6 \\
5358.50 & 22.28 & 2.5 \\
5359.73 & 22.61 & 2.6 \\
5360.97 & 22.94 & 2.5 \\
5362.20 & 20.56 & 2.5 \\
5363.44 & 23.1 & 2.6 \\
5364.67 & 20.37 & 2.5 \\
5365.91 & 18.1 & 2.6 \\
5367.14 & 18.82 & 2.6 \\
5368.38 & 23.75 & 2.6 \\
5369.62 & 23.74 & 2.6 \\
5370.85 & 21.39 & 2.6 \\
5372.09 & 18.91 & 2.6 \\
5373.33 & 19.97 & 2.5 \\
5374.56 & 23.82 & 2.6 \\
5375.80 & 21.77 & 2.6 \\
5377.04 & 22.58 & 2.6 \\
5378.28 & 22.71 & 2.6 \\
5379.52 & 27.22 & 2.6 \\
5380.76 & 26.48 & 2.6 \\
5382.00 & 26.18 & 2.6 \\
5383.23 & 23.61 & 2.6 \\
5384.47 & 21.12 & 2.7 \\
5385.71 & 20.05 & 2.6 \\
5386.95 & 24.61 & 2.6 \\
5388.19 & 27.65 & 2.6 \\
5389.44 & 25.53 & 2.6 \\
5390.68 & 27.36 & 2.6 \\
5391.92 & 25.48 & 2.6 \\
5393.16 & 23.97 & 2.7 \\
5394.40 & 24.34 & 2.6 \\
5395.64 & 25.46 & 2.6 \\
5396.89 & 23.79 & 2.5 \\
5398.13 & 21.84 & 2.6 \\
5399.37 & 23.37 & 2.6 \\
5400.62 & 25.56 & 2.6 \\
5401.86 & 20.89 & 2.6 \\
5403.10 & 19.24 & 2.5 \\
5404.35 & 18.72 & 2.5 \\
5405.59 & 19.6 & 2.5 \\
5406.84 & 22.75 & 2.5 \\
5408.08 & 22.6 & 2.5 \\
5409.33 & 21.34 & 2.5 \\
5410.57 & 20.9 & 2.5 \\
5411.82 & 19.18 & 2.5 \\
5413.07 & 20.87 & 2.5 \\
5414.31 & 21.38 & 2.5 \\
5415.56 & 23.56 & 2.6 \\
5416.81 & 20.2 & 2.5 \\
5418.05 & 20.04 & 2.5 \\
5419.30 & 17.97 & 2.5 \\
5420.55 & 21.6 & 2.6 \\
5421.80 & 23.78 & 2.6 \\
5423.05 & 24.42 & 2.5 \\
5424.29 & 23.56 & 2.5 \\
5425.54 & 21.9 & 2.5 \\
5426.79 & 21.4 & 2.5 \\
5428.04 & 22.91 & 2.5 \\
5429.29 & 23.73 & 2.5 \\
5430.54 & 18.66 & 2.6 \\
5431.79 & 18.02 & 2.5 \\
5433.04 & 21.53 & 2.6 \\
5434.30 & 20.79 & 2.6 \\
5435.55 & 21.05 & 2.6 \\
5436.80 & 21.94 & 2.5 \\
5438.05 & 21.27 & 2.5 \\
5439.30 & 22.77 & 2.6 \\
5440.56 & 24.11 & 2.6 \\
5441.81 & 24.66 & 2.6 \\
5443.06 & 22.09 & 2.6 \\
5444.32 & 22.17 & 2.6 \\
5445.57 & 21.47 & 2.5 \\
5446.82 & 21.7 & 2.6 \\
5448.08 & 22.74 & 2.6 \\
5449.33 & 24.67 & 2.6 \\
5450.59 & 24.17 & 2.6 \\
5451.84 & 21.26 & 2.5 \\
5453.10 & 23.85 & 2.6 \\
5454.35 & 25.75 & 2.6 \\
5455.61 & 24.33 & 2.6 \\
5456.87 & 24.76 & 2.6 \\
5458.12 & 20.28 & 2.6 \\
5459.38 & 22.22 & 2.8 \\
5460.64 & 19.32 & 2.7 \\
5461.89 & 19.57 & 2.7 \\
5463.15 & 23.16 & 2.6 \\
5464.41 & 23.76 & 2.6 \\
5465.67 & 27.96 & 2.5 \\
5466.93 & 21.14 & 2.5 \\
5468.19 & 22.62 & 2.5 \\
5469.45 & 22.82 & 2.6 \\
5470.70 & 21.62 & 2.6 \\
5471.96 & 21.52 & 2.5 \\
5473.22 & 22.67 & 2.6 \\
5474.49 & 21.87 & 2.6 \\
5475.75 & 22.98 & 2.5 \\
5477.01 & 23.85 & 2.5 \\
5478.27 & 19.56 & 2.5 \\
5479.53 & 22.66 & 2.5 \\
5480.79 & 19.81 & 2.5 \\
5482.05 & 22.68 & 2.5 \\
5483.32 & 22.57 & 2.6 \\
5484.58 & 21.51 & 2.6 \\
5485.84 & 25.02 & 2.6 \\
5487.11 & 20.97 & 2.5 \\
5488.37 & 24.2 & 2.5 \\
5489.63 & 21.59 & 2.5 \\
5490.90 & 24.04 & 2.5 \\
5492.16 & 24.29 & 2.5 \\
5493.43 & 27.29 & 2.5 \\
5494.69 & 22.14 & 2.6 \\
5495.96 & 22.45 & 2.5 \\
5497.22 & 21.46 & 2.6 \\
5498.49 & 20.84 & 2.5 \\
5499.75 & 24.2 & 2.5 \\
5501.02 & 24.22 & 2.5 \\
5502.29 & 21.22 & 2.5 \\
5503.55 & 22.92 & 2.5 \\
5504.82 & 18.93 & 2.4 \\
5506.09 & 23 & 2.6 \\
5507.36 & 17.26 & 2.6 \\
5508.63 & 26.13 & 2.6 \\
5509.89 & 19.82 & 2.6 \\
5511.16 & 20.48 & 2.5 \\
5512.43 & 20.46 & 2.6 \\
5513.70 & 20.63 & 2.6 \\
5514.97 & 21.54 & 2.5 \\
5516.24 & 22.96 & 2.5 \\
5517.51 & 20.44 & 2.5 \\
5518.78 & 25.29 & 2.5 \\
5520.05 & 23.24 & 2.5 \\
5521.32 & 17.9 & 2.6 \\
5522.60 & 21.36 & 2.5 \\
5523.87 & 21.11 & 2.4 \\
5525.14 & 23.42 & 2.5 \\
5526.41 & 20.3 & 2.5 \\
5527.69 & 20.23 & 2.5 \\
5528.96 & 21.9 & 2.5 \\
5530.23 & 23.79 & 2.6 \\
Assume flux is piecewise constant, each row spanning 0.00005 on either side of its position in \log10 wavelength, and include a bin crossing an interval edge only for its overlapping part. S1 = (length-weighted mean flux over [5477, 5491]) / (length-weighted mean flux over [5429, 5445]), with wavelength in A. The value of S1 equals 1.02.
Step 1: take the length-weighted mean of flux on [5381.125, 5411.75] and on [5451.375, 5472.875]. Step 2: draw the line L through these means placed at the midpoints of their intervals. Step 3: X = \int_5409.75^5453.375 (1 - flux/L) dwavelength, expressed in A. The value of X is 1.95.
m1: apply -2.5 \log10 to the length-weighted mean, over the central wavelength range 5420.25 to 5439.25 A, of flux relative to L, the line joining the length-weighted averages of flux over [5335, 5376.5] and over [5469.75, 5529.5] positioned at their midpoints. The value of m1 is 0.03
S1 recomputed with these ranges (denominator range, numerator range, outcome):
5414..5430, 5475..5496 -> 1.04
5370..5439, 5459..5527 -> 0.99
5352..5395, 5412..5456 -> 0.96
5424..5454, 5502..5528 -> 0.96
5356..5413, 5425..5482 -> 0.98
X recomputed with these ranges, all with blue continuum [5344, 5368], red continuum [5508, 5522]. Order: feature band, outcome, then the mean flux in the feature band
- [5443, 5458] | -0.76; 23.2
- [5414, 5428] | 0.24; 21.9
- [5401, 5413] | 0.88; 20.7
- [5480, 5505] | -0.96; 22.7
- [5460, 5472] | -0.22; 22.4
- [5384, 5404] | -1.18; 23.7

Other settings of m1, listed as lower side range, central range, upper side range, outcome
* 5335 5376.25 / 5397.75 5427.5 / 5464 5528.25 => 0.05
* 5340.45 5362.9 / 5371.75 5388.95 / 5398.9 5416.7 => -0.05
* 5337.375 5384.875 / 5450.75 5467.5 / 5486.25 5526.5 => -0.02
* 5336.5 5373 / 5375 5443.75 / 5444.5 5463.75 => 0.01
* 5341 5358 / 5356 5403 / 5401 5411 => -0.04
